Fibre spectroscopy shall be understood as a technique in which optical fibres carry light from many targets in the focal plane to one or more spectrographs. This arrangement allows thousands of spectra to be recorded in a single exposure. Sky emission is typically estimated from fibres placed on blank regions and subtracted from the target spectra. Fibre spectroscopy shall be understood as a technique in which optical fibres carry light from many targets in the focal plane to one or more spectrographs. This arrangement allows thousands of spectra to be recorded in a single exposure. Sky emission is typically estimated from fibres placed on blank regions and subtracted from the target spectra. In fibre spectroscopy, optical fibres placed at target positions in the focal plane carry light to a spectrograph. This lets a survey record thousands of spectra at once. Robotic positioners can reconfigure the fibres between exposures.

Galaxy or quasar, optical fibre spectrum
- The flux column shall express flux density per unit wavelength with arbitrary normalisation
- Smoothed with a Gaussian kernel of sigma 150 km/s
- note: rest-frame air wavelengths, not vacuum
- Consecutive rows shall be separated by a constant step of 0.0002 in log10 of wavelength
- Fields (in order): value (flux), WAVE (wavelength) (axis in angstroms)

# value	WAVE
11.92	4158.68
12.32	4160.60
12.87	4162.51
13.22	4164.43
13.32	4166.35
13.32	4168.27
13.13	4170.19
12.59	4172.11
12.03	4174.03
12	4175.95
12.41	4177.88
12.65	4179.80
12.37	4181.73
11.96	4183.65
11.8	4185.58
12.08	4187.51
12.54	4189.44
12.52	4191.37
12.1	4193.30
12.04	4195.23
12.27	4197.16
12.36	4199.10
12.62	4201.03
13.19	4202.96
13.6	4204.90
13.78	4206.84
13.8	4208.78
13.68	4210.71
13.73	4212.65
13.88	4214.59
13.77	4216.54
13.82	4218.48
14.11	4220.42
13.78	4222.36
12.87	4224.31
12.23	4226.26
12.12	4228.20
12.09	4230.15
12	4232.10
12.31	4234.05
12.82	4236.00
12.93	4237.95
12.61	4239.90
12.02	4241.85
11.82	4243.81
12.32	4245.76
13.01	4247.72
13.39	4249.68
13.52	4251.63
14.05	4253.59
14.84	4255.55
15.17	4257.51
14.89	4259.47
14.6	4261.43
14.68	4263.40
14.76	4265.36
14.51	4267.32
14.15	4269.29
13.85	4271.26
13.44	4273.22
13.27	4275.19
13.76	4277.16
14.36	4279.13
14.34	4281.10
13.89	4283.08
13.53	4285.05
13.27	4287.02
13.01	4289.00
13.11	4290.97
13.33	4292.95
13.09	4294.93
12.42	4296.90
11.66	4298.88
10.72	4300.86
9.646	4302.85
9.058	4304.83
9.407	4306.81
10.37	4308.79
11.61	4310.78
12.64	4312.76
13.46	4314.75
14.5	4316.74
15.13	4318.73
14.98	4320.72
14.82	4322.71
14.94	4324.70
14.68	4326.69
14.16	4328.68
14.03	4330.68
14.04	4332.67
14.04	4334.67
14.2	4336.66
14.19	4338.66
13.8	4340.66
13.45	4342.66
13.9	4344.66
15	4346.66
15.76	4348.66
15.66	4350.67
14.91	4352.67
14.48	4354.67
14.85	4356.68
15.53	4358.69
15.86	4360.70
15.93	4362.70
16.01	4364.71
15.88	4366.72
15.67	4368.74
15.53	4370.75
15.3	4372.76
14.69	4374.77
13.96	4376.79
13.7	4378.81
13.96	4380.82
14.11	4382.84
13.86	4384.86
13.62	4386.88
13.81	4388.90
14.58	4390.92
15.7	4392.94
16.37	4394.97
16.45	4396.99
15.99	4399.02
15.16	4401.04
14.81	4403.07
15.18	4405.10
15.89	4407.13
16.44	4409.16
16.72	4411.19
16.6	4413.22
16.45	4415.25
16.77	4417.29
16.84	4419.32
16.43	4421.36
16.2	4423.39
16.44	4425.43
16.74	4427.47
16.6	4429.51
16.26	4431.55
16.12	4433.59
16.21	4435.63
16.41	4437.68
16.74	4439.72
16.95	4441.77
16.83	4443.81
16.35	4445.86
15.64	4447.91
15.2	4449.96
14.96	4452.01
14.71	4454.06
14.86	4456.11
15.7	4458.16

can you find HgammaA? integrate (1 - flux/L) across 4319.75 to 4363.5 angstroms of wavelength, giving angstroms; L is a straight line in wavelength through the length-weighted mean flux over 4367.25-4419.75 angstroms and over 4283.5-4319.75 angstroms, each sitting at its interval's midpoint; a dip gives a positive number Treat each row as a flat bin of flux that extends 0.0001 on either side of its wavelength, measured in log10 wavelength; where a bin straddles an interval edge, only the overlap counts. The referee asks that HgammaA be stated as -3.6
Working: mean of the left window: 12.2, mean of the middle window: 14.7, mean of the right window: 15.3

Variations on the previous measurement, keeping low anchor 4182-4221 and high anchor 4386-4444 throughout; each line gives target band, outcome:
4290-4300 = 1.13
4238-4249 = 0.92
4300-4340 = 4.47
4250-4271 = -0.98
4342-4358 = 0.33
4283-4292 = 0.57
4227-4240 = 1.00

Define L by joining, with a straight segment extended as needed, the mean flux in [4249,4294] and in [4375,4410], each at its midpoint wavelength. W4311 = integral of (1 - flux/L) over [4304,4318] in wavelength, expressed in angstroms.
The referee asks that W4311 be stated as 2.6 angstroms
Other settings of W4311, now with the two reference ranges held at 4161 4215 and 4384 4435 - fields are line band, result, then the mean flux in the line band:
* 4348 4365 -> -0.3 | 15.4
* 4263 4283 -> -0.2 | 14.1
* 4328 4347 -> 1.0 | 14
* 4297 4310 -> 3.7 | 10.3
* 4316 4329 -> -0.1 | 14.8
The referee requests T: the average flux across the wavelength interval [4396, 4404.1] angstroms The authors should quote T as 15.6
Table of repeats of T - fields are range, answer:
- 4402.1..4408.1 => 15.3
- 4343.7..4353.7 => 15.1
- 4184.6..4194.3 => 12.2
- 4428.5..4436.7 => 16.3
